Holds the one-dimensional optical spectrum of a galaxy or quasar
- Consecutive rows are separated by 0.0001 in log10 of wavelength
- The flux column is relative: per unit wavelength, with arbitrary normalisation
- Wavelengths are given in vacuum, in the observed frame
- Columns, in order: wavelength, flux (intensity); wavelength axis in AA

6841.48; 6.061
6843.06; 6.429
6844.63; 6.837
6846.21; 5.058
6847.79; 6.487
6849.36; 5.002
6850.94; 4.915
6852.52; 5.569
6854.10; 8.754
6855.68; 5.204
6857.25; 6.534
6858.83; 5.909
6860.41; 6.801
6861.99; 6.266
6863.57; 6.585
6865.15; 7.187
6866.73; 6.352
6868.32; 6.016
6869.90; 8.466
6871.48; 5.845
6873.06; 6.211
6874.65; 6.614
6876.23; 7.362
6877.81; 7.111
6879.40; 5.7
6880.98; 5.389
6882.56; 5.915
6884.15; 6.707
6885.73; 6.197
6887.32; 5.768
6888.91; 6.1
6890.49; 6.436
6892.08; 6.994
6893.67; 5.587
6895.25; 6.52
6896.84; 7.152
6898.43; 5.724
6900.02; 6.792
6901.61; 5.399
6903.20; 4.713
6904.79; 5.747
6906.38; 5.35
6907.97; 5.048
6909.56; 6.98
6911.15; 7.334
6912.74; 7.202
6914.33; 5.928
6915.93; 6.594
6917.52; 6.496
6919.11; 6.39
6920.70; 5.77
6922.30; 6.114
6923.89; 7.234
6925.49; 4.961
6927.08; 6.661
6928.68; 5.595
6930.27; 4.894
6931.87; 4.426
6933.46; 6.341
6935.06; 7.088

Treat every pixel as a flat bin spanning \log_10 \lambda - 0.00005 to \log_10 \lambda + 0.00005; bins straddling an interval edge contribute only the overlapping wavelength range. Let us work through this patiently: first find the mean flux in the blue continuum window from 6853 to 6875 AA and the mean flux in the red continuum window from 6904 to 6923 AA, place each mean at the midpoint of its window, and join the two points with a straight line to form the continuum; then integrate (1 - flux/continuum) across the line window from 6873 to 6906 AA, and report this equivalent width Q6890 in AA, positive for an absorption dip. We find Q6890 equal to 1.23 AA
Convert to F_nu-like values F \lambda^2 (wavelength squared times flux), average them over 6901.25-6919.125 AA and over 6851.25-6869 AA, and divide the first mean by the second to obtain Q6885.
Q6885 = 1.0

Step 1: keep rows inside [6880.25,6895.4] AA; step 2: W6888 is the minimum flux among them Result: 5.389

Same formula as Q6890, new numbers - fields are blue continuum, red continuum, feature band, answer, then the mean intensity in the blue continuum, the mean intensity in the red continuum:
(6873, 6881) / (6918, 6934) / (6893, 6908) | 0.9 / 6.51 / 5.85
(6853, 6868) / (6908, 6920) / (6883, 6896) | 0.6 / 6.58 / 6.59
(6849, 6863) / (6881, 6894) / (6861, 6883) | -1.2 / 6.15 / 6.18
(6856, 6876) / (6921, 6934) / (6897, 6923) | -0.6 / 6.56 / 5.77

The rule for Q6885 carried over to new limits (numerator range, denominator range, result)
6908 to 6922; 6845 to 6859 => 1.11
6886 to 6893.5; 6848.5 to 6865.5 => 1.01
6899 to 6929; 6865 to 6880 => 0.93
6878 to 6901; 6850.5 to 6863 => 1.00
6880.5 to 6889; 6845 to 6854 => 1.06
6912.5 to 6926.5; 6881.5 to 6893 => 1.01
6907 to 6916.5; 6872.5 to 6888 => 1.04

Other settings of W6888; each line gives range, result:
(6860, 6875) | 5.845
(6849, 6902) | 4.915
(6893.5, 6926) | 4.713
